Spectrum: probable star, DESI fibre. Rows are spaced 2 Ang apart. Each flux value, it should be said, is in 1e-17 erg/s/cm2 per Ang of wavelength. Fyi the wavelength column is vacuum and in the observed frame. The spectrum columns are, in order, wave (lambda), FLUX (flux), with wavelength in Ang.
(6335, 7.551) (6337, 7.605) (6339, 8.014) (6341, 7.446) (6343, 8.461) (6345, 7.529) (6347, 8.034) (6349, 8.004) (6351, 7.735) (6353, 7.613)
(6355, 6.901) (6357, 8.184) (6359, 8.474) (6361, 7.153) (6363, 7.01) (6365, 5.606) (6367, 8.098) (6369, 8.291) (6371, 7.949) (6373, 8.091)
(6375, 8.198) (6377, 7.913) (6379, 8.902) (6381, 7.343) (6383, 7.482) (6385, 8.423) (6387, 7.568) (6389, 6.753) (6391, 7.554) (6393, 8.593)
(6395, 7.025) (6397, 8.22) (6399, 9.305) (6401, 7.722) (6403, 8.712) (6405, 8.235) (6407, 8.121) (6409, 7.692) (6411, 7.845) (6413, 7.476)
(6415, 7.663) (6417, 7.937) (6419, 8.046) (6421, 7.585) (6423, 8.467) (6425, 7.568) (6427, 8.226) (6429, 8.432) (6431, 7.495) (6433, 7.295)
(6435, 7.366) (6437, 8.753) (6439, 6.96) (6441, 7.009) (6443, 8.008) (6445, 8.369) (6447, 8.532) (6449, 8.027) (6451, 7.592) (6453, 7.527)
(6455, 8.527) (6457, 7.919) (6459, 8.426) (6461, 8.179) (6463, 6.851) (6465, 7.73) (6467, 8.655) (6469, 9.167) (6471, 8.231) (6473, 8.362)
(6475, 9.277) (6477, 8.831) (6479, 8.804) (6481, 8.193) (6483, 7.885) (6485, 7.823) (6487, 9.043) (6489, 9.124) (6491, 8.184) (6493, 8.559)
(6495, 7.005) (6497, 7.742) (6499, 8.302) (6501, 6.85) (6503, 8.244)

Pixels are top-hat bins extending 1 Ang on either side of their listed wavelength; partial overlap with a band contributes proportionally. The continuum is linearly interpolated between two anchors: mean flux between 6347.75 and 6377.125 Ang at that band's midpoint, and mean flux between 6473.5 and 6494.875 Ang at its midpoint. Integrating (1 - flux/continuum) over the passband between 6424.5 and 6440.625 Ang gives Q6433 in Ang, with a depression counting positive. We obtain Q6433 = 0.8 Ang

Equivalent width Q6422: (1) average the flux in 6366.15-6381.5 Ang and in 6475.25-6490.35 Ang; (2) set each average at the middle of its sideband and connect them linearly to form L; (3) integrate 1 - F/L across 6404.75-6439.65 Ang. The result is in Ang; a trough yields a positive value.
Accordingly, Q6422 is 2.0 Ang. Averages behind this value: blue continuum 8.12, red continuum 8.56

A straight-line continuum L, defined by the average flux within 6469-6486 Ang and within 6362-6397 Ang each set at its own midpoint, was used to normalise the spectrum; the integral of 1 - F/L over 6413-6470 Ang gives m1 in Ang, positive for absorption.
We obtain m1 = 1.8 Ang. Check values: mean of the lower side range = 7.71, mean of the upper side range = 8.47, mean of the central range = 7.93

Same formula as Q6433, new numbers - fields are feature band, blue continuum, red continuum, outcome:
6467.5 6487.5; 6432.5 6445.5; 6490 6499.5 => -1.77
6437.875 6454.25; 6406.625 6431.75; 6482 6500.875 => 0.42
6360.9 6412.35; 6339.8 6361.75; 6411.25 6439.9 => -0.34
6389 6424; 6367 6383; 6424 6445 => -0.37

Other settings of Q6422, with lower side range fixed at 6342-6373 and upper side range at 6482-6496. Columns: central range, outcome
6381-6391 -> 0.3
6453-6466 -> 0.3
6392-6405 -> -0.7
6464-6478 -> -0.8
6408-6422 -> 0.3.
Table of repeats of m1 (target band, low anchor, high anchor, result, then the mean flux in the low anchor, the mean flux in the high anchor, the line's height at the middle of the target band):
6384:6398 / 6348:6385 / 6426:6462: 0.1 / 7.74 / 7.92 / 7.8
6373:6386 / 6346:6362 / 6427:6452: -0.4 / 7.76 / 7.84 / 7.78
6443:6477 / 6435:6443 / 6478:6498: -1.5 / 7.6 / 8.24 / 7.87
